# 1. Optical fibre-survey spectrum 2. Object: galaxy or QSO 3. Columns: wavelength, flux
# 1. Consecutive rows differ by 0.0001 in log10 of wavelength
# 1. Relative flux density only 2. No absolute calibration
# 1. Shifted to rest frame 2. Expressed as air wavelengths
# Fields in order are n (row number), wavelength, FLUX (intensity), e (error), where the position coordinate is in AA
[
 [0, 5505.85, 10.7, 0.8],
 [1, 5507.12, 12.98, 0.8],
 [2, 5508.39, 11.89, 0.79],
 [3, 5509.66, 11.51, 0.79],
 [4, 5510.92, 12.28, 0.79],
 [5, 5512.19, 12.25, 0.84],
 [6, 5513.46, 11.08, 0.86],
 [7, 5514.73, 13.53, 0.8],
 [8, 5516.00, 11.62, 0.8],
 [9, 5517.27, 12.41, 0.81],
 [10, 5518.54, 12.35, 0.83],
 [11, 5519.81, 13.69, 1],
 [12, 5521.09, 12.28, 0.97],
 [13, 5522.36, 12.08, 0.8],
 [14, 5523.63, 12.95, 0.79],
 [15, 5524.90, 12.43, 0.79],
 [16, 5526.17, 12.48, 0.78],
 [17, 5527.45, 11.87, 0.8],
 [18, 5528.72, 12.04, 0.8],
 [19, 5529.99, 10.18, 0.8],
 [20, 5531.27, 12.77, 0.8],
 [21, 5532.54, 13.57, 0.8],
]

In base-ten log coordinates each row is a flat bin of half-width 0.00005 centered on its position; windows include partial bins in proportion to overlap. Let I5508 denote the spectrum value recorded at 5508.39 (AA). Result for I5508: 11.89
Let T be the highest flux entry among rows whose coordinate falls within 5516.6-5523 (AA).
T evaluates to 13.69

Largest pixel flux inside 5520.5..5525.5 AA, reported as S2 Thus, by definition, 12.95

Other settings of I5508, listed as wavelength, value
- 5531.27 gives 12.77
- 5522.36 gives 12.08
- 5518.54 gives 12.35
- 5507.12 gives 12.98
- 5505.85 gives 10.7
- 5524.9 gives 12.43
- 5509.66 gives 11.51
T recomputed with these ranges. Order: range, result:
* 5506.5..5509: 12.98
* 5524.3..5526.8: 12.48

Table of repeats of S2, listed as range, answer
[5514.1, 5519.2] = 13.53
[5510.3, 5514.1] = 12.28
